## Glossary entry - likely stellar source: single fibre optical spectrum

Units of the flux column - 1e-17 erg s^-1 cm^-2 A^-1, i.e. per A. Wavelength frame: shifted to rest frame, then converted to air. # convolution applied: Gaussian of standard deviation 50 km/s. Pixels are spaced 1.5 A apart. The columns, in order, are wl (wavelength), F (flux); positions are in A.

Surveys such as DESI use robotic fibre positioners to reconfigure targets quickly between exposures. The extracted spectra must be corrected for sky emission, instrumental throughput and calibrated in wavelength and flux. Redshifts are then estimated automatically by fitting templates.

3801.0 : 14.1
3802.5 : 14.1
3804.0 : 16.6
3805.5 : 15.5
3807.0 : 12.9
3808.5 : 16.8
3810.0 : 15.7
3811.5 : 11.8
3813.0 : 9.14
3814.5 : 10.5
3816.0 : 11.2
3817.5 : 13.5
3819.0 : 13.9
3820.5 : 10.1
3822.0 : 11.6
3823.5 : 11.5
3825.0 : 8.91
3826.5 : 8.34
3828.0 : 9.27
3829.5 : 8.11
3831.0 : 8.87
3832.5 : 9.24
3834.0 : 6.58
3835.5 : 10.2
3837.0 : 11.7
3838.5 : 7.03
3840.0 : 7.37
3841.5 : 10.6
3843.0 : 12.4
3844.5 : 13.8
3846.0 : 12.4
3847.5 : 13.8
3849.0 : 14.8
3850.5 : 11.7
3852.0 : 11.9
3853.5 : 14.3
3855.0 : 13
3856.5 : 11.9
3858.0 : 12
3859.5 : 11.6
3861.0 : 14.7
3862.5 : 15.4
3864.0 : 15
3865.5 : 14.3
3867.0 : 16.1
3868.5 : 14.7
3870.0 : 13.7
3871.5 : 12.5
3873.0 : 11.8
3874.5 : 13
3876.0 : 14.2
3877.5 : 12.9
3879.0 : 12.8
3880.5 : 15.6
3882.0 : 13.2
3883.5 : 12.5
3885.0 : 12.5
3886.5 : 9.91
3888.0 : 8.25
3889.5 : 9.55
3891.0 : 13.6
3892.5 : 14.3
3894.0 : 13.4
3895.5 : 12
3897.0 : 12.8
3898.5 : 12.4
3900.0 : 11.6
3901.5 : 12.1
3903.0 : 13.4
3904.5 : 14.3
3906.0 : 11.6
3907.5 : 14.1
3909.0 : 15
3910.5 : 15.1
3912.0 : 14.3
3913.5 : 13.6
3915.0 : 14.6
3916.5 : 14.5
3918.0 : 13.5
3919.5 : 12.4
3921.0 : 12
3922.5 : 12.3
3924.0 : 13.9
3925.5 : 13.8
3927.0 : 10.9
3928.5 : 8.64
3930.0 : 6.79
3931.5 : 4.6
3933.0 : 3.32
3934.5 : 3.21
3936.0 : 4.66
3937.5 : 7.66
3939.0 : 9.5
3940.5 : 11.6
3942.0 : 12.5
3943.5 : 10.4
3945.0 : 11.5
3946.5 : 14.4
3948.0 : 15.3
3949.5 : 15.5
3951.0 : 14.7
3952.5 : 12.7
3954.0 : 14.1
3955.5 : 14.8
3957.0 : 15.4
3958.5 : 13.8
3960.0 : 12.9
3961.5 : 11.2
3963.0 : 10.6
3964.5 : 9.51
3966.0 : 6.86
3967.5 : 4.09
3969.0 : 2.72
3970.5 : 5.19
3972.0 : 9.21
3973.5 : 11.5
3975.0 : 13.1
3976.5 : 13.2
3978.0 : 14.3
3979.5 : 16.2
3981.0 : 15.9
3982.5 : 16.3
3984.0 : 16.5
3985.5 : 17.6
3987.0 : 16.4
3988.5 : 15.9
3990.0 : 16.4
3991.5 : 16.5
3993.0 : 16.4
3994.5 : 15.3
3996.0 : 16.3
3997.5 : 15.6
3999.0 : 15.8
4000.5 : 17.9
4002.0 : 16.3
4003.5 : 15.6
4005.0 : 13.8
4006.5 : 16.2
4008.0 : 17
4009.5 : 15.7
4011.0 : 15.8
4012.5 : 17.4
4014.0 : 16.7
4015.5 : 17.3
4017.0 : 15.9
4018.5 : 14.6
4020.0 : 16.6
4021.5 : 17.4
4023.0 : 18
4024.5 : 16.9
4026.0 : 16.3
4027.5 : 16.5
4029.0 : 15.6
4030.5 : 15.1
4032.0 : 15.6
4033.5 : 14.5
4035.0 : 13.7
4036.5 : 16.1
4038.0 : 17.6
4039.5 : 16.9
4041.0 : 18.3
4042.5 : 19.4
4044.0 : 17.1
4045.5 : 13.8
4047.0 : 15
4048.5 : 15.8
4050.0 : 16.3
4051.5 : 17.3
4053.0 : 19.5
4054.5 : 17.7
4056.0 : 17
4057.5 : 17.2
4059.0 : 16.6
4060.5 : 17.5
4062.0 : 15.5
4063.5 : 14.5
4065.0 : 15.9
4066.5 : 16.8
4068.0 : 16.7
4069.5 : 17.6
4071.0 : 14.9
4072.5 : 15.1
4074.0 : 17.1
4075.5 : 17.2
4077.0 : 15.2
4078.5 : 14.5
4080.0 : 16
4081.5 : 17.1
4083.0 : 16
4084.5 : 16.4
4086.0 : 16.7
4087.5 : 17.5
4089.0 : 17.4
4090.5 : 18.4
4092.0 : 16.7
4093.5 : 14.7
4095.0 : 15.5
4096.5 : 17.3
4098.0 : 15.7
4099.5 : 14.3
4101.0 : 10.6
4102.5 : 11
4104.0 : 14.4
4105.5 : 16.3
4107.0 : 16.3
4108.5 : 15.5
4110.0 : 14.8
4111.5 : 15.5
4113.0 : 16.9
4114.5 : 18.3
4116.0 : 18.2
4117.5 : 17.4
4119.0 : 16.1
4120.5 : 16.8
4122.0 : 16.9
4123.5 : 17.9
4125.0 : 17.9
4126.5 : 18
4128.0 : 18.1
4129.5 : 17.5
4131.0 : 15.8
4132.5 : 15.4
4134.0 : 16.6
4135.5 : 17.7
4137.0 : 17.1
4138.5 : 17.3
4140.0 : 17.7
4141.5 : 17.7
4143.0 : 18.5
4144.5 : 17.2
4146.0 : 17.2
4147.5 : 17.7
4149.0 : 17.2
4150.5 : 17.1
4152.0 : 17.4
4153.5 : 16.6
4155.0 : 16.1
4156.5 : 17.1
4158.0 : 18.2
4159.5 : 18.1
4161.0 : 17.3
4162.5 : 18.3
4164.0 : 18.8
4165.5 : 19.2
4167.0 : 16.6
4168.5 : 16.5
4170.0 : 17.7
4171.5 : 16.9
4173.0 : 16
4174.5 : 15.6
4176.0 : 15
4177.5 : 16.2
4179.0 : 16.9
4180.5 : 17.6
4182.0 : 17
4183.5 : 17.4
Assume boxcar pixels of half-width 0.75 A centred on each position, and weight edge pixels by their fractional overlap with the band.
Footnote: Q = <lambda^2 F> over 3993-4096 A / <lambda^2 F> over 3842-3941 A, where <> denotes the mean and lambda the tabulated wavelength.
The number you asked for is 1.45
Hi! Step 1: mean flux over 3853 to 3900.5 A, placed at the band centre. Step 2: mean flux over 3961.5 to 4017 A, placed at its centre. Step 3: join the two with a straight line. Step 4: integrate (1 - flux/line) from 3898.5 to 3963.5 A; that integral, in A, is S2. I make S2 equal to 7.5 A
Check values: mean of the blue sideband 13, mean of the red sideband 14.1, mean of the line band 11.9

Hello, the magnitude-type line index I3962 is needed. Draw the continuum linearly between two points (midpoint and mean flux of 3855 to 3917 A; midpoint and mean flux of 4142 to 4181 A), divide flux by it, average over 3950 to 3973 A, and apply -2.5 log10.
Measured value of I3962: 0.32 mag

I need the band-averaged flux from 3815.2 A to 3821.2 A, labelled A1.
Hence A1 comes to 12.2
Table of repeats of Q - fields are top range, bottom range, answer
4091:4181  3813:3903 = 1.60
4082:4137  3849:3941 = 1.50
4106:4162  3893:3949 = 1.64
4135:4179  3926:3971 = 1.91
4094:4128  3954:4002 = 1.28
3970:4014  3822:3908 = 1.34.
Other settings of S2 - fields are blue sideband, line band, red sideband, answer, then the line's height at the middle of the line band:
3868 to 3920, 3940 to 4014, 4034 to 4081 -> 5.0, 14.8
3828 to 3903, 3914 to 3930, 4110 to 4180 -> 1.0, 13.2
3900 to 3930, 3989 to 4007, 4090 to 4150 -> -2.0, 14.4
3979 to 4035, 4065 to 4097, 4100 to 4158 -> 0.1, 16.5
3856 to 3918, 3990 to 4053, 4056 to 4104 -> -5.0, 15.1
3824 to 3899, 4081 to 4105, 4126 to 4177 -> 0.8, 16.2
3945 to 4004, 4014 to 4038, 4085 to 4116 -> -2.6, 14.5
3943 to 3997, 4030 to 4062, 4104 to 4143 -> -3.3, 15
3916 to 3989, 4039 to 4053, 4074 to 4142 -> -2.3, 14.4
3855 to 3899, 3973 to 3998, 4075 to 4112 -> -2.1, 14.3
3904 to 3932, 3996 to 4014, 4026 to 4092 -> -1.5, 14.9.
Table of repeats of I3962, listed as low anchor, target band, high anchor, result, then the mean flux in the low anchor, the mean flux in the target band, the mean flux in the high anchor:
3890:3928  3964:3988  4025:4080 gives 0.23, 13.2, 11.9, 16.3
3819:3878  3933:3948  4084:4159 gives 0.38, 11.9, 9.47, 16.6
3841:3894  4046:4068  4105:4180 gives -0.05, 13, 16.6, 17.1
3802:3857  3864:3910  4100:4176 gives -0.03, 11.6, 13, 16.8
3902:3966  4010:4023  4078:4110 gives -0.20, 11.8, 16.5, 15.6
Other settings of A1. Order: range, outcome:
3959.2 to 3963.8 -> 11.6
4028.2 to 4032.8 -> 15.4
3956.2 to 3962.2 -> 13.4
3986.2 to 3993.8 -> 16.3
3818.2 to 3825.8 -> 11.2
